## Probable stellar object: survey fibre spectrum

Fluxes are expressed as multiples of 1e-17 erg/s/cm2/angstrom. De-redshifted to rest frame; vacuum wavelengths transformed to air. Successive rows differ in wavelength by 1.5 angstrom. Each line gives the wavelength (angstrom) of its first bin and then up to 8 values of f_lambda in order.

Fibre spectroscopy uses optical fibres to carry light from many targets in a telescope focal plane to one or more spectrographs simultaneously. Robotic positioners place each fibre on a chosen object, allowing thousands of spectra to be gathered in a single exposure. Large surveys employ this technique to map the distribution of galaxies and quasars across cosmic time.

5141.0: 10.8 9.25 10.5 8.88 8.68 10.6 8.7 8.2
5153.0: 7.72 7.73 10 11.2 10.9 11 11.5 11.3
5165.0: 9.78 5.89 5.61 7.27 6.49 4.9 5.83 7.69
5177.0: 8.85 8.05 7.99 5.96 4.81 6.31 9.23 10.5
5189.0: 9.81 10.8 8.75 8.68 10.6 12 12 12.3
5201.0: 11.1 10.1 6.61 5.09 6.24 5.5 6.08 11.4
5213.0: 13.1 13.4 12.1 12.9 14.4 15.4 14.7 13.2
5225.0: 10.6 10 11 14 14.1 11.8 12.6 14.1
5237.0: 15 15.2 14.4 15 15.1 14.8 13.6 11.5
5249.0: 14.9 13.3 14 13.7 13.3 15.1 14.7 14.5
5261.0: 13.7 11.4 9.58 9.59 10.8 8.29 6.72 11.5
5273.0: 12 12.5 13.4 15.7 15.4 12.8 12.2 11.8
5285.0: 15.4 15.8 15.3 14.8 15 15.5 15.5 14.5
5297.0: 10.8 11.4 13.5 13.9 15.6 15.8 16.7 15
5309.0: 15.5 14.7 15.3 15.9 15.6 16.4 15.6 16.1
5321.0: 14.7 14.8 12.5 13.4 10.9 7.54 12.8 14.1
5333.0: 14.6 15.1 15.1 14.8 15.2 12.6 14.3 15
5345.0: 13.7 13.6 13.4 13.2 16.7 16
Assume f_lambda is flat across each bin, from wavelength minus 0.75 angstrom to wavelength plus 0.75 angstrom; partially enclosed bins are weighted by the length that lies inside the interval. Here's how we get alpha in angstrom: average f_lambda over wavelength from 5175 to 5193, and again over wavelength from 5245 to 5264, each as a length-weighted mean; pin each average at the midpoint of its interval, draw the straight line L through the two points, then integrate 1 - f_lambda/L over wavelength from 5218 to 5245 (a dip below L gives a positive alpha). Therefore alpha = -4.2 angstrom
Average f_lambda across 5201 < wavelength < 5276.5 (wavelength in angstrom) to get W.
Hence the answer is 12.1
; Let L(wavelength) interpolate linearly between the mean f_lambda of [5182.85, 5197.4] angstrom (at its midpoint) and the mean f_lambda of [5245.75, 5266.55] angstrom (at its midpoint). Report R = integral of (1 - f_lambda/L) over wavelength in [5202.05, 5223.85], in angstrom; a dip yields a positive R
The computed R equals 0.14 angstrom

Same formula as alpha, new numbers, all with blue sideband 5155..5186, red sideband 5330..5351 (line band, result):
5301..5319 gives -3.27 angstrom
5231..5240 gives -2.91 angstrom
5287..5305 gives -2.38 angstrom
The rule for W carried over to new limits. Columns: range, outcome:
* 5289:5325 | 14.8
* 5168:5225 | 9.43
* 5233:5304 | 13.4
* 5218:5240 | 13.3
